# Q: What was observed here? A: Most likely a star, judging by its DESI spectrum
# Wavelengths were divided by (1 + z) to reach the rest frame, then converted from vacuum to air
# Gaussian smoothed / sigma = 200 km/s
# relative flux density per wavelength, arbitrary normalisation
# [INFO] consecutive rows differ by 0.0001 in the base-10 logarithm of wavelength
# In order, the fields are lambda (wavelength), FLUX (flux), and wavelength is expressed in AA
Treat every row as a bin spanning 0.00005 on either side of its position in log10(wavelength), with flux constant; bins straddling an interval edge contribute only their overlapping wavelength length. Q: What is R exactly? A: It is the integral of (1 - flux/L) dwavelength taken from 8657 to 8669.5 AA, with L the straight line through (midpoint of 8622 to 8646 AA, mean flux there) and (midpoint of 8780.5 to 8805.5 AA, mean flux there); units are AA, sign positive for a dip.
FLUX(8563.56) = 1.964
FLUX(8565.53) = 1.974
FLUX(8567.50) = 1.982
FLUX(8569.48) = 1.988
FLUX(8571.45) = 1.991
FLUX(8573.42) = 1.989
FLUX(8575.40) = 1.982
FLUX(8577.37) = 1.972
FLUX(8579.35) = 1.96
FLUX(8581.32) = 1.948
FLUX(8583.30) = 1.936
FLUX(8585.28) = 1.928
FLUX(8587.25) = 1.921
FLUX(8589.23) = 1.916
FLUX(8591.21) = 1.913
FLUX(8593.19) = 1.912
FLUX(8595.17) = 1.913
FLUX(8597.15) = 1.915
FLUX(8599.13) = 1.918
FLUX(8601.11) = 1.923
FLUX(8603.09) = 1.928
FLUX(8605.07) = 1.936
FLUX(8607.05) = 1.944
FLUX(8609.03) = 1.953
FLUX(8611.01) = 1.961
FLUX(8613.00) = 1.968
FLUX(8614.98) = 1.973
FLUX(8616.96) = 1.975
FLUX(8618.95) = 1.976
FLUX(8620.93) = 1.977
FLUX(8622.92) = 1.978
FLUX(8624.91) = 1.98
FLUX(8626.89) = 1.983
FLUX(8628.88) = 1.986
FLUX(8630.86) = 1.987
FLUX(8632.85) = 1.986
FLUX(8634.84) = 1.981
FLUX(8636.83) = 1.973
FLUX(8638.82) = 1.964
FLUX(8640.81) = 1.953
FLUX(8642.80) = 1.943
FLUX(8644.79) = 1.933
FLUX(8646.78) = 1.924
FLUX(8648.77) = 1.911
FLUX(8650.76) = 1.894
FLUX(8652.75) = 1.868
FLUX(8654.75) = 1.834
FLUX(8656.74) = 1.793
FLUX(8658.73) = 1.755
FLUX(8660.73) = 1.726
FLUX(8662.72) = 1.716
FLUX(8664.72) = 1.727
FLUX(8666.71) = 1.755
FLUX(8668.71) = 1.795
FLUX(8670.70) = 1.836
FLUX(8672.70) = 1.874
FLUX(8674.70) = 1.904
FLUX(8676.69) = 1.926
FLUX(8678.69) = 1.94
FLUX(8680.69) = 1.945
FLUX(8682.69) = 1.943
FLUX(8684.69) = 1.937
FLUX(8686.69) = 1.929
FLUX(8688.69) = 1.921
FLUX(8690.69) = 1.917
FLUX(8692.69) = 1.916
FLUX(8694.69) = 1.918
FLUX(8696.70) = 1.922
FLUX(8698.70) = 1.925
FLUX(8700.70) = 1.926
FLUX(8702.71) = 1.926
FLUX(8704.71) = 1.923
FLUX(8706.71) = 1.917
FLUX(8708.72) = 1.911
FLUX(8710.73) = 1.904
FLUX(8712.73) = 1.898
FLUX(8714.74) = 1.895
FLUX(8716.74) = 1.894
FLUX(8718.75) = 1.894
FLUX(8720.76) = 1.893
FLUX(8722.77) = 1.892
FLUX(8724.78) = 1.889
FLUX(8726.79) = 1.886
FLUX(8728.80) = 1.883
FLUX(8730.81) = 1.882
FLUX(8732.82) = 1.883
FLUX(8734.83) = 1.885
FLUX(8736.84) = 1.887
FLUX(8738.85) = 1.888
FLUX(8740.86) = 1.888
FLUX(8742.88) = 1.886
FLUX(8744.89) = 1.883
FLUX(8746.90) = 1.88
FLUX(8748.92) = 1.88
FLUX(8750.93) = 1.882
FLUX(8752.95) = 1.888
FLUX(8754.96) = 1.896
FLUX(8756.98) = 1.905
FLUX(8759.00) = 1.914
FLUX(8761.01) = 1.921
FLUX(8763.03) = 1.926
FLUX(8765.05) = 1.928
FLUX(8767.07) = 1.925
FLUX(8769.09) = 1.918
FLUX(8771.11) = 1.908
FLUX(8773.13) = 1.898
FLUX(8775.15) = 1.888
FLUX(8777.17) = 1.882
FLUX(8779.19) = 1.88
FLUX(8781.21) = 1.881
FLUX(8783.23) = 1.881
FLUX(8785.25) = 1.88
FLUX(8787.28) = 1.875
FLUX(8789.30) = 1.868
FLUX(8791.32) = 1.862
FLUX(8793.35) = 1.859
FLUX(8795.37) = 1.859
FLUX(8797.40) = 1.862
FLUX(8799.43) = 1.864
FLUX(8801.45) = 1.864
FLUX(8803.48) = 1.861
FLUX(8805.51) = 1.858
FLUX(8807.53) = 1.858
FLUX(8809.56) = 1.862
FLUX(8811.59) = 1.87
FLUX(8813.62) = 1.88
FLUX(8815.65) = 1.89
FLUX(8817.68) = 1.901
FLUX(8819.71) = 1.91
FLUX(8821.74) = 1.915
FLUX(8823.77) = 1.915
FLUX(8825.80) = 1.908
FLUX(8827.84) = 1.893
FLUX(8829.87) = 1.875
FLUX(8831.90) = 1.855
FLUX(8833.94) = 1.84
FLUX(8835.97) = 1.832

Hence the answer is 1.3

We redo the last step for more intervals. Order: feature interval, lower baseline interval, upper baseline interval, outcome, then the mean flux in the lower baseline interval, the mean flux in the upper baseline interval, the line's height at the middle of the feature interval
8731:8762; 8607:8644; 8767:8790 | 0.3 AA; 1.97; 1.89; 1.91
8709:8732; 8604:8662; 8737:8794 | 0.2 AA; 1.93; 1.89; 1.91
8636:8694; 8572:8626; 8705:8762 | 1.3 AA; 1.95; 1.89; 1.92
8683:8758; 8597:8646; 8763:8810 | 0.4 AA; 1.96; 1.88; 1.91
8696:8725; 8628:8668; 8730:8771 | -0.3 AA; 1.88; 1.9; 1.89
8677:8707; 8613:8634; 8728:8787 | 0.1 AA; 1.98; 1.89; 1.94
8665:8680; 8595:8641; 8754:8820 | 0.6 AA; 1.96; 1.89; 1.94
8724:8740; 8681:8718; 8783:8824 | 0.2 AA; 1.92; 1.88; 1.9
